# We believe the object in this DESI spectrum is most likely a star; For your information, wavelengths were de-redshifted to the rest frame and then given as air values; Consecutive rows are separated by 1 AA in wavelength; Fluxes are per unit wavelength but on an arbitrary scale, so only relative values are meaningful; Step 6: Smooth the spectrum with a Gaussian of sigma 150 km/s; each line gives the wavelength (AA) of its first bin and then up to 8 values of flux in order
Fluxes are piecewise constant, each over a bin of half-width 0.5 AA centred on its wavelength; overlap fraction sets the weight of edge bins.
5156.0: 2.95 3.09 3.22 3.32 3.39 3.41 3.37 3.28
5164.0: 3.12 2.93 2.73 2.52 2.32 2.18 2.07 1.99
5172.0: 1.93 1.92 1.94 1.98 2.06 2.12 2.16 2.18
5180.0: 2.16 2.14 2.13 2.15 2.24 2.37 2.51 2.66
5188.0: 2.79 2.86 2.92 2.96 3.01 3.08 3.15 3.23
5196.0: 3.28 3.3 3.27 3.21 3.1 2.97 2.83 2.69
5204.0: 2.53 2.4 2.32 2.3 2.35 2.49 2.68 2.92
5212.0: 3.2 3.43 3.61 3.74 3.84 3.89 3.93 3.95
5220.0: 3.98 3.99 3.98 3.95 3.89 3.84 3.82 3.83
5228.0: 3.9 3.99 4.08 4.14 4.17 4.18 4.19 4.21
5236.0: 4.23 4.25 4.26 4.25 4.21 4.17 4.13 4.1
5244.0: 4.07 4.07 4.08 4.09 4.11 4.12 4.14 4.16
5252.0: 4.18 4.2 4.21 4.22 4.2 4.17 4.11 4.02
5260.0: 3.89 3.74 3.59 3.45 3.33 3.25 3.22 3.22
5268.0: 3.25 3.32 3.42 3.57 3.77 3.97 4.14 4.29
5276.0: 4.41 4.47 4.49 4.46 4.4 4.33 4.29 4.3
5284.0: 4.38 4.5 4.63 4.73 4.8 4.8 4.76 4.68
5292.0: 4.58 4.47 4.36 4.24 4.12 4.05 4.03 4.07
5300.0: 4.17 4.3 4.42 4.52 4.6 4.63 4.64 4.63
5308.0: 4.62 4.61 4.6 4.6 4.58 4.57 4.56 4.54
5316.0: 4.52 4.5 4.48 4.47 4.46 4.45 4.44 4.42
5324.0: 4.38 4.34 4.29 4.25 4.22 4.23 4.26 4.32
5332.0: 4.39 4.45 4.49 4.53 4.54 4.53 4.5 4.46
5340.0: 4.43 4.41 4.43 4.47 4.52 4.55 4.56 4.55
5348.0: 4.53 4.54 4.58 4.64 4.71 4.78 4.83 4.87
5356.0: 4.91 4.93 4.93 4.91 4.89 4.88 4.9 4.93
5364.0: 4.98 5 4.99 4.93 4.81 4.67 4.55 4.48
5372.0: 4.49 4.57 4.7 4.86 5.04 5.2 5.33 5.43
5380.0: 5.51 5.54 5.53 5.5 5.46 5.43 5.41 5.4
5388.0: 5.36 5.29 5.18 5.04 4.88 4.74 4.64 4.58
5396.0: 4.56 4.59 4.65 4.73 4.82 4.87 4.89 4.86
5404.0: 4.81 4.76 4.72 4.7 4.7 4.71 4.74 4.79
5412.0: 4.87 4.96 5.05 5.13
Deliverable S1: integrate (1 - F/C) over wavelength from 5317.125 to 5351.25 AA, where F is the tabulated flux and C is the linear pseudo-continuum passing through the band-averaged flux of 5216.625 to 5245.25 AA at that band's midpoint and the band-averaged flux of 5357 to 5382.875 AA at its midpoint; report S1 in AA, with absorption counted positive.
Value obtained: 2.1 AA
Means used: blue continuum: 4.06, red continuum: 4.97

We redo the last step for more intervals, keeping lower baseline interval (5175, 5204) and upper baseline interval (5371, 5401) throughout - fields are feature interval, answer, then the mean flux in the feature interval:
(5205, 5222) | -1.7 AA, 3.28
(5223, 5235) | -3.2 AA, 4.01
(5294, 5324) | -2.4 AA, 4.44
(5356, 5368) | -0.4 AA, 4.93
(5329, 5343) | 0.0 AA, 4.44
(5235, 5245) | -2.7 AA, 4.18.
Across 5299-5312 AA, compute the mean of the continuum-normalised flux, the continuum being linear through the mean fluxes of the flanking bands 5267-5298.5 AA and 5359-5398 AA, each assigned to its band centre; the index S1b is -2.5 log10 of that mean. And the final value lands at -0.02 mag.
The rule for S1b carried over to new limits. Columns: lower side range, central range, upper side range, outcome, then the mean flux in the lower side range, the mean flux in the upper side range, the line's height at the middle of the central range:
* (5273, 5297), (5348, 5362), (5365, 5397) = 0.02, 4.44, 5.03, 4.87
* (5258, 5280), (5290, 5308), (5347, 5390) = -0.06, 3.8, 4.98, 4.15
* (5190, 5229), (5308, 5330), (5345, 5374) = -0.02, 3.29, 4.76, 4.36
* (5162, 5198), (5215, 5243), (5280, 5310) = -0.20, 2.55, 4.46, 3.36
